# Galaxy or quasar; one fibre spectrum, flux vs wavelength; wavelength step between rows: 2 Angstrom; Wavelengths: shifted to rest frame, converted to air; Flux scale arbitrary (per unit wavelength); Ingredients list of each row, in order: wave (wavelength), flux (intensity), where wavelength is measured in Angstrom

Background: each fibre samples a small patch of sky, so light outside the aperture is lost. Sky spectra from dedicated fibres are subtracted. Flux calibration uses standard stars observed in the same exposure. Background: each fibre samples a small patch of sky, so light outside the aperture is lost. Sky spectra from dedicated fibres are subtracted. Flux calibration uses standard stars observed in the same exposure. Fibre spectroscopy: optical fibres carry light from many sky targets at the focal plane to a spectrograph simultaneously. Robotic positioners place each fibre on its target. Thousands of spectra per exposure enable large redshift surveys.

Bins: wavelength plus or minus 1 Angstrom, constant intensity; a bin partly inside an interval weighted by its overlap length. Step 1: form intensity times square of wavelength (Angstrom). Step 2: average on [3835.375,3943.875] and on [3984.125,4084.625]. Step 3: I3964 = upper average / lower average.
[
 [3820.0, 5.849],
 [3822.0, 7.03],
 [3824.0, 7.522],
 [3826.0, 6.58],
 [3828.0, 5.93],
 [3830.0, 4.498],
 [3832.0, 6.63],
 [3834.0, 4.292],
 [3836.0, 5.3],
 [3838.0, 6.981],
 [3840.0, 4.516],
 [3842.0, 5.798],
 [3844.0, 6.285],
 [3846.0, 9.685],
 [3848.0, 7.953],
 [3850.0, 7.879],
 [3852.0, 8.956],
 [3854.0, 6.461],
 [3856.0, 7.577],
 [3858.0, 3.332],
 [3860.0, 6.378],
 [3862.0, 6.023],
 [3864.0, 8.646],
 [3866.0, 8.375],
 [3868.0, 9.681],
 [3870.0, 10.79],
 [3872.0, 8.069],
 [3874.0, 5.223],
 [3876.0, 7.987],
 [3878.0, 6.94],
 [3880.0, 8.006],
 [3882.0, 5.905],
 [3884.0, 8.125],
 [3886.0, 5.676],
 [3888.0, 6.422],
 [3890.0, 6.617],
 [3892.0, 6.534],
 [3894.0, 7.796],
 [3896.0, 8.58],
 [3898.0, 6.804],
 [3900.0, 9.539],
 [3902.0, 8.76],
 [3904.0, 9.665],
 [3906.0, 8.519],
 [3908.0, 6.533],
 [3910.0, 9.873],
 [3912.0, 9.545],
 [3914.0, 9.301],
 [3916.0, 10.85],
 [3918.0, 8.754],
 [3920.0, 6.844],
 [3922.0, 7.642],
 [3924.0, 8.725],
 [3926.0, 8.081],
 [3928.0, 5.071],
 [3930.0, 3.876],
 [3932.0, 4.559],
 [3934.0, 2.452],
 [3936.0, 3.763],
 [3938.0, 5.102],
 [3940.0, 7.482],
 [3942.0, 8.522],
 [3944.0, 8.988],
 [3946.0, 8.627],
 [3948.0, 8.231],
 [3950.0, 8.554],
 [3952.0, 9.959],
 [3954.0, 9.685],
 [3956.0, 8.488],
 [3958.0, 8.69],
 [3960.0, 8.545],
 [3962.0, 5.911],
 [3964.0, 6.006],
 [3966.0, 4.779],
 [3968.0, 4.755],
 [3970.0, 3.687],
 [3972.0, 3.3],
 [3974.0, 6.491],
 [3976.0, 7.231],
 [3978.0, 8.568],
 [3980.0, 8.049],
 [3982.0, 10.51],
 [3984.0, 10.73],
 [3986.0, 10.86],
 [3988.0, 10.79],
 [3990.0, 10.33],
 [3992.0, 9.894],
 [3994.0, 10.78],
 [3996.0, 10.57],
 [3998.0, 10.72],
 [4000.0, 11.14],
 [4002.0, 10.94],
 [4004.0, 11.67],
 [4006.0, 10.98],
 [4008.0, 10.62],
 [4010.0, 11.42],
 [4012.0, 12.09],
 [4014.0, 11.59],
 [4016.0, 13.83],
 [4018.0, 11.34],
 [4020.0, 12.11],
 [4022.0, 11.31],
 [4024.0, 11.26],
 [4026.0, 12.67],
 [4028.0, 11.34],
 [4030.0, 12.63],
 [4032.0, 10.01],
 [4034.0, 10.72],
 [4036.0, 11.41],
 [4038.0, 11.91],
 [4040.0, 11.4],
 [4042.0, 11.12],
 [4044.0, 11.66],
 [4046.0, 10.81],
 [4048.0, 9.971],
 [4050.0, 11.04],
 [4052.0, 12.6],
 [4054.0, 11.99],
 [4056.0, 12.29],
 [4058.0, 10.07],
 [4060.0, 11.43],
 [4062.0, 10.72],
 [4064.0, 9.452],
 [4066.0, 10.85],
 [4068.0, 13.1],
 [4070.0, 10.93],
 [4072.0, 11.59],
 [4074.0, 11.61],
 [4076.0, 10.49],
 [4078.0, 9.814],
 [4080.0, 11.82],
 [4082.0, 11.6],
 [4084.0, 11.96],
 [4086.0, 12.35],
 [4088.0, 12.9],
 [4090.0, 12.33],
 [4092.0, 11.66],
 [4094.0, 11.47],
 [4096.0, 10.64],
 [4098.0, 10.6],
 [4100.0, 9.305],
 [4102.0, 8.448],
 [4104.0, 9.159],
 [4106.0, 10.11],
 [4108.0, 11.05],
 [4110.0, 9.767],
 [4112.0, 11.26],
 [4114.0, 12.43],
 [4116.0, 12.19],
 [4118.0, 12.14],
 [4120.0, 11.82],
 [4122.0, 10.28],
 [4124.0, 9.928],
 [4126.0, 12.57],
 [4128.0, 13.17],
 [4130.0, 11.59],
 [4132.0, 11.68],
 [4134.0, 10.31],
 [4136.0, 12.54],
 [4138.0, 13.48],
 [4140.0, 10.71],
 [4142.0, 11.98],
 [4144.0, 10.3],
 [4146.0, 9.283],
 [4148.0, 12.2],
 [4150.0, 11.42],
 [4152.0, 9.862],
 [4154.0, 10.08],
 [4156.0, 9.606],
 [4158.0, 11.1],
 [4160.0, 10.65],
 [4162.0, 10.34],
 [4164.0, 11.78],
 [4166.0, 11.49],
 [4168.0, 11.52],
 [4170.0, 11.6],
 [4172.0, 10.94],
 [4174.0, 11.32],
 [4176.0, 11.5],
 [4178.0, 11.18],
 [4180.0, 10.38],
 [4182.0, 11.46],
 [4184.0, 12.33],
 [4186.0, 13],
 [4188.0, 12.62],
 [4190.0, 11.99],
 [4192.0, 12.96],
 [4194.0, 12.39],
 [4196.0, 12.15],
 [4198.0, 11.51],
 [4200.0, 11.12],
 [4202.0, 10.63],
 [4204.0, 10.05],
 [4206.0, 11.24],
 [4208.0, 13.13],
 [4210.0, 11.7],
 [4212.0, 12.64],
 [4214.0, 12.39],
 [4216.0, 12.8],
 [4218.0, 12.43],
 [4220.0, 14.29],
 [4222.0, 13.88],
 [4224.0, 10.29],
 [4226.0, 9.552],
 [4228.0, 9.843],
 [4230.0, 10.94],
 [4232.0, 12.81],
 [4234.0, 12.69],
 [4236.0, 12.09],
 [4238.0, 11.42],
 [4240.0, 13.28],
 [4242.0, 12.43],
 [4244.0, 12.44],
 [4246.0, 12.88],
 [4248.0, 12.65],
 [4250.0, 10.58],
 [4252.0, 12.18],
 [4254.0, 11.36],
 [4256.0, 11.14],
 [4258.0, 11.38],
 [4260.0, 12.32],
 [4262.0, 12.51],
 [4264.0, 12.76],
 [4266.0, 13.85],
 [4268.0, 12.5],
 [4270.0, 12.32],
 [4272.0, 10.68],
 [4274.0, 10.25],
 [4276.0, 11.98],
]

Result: 1.66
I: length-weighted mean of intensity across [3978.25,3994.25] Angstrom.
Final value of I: 10.1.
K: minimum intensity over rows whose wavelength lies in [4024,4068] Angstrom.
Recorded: 9.452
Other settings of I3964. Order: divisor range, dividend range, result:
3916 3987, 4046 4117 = 1.64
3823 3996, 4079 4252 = 1.75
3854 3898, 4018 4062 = 1.71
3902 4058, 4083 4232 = 1.34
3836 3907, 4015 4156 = 1.69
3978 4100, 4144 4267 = 1.13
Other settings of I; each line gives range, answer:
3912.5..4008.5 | 8.12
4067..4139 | 11.3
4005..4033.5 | 11.6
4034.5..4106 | 11.1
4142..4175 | 10.9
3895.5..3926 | 8.64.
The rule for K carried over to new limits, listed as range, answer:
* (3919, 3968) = 2.452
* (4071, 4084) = 9.814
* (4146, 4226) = 9.283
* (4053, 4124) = 8.448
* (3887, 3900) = 6.422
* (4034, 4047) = 10.72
